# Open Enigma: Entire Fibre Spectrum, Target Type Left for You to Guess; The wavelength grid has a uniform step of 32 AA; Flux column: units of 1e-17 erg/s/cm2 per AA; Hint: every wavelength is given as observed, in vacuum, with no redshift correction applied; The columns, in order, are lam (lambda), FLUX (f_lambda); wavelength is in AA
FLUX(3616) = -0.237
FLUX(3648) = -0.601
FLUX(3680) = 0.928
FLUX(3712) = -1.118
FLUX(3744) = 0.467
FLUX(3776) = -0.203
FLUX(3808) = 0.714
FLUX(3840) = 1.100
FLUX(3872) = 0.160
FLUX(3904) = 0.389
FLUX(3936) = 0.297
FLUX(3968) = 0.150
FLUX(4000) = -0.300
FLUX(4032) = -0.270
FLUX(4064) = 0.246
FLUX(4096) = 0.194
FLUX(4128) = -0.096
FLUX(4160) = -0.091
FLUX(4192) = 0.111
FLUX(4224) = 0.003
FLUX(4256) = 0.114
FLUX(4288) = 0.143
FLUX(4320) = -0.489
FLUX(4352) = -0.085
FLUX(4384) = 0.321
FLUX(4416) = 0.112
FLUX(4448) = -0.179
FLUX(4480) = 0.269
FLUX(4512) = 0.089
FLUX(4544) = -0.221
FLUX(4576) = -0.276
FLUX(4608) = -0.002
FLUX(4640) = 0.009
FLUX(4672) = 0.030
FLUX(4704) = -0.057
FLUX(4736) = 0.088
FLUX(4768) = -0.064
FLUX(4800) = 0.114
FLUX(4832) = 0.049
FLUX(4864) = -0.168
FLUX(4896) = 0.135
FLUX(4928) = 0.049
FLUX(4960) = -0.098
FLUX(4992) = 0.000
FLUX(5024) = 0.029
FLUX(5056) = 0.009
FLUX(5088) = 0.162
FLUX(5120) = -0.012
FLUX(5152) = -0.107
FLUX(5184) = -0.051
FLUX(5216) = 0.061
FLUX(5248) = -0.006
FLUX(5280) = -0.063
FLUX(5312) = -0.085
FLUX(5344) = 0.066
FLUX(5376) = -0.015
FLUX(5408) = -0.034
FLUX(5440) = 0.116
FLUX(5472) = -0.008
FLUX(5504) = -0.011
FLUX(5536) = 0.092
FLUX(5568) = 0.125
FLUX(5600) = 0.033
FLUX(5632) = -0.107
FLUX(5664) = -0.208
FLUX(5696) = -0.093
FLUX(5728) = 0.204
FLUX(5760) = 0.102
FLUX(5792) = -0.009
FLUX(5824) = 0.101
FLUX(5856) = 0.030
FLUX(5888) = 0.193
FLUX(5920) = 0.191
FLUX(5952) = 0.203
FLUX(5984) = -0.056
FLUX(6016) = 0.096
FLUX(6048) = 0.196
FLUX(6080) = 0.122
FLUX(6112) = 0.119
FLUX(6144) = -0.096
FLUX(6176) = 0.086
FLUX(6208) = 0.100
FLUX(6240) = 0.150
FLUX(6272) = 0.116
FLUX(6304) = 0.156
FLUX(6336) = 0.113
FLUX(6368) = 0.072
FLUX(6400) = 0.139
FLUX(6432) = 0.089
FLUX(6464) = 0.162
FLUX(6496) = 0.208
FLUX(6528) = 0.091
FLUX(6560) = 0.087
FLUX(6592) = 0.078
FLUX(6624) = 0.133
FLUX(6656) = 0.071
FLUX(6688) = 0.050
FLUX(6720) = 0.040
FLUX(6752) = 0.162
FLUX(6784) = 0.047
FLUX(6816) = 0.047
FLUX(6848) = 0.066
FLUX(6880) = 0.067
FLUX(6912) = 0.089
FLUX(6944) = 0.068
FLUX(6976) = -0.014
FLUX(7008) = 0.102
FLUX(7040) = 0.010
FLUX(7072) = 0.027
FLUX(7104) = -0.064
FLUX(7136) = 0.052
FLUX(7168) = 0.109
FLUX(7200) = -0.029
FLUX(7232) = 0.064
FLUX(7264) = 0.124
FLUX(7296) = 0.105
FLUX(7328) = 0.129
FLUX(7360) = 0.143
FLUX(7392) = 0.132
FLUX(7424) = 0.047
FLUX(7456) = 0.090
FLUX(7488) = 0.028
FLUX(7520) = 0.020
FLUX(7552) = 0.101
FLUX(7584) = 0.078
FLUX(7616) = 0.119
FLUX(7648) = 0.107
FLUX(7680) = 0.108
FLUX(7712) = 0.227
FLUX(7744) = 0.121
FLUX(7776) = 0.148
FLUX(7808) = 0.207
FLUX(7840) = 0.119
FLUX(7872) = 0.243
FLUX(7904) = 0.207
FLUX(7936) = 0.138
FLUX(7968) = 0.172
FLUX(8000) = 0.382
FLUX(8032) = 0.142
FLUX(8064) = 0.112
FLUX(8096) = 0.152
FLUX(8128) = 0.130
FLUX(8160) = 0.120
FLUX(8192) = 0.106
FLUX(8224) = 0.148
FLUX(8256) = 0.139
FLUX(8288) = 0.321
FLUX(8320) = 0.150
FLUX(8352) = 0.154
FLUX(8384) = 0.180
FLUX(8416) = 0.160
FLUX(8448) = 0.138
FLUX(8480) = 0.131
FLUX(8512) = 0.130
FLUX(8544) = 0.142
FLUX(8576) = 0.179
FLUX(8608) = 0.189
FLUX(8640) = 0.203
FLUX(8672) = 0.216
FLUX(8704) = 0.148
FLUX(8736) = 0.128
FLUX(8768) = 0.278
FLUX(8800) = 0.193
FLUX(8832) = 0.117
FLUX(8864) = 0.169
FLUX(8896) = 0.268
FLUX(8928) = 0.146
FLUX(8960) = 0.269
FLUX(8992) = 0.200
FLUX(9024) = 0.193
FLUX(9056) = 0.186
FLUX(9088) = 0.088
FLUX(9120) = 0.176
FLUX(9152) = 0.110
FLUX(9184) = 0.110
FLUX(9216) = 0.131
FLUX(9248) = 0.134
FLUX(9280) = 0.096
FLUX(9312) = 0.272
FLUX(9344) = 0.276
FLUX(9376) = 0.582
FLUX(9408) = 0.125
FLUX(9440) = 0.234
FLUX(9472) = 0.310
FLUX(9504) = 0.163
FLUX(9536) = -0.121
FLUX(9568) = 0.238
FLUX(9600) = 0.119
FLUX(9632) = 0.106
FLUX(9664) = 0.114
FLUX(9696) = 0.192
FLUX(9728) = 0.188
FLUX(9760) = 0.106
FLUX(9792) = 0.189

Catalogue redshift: 1.142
